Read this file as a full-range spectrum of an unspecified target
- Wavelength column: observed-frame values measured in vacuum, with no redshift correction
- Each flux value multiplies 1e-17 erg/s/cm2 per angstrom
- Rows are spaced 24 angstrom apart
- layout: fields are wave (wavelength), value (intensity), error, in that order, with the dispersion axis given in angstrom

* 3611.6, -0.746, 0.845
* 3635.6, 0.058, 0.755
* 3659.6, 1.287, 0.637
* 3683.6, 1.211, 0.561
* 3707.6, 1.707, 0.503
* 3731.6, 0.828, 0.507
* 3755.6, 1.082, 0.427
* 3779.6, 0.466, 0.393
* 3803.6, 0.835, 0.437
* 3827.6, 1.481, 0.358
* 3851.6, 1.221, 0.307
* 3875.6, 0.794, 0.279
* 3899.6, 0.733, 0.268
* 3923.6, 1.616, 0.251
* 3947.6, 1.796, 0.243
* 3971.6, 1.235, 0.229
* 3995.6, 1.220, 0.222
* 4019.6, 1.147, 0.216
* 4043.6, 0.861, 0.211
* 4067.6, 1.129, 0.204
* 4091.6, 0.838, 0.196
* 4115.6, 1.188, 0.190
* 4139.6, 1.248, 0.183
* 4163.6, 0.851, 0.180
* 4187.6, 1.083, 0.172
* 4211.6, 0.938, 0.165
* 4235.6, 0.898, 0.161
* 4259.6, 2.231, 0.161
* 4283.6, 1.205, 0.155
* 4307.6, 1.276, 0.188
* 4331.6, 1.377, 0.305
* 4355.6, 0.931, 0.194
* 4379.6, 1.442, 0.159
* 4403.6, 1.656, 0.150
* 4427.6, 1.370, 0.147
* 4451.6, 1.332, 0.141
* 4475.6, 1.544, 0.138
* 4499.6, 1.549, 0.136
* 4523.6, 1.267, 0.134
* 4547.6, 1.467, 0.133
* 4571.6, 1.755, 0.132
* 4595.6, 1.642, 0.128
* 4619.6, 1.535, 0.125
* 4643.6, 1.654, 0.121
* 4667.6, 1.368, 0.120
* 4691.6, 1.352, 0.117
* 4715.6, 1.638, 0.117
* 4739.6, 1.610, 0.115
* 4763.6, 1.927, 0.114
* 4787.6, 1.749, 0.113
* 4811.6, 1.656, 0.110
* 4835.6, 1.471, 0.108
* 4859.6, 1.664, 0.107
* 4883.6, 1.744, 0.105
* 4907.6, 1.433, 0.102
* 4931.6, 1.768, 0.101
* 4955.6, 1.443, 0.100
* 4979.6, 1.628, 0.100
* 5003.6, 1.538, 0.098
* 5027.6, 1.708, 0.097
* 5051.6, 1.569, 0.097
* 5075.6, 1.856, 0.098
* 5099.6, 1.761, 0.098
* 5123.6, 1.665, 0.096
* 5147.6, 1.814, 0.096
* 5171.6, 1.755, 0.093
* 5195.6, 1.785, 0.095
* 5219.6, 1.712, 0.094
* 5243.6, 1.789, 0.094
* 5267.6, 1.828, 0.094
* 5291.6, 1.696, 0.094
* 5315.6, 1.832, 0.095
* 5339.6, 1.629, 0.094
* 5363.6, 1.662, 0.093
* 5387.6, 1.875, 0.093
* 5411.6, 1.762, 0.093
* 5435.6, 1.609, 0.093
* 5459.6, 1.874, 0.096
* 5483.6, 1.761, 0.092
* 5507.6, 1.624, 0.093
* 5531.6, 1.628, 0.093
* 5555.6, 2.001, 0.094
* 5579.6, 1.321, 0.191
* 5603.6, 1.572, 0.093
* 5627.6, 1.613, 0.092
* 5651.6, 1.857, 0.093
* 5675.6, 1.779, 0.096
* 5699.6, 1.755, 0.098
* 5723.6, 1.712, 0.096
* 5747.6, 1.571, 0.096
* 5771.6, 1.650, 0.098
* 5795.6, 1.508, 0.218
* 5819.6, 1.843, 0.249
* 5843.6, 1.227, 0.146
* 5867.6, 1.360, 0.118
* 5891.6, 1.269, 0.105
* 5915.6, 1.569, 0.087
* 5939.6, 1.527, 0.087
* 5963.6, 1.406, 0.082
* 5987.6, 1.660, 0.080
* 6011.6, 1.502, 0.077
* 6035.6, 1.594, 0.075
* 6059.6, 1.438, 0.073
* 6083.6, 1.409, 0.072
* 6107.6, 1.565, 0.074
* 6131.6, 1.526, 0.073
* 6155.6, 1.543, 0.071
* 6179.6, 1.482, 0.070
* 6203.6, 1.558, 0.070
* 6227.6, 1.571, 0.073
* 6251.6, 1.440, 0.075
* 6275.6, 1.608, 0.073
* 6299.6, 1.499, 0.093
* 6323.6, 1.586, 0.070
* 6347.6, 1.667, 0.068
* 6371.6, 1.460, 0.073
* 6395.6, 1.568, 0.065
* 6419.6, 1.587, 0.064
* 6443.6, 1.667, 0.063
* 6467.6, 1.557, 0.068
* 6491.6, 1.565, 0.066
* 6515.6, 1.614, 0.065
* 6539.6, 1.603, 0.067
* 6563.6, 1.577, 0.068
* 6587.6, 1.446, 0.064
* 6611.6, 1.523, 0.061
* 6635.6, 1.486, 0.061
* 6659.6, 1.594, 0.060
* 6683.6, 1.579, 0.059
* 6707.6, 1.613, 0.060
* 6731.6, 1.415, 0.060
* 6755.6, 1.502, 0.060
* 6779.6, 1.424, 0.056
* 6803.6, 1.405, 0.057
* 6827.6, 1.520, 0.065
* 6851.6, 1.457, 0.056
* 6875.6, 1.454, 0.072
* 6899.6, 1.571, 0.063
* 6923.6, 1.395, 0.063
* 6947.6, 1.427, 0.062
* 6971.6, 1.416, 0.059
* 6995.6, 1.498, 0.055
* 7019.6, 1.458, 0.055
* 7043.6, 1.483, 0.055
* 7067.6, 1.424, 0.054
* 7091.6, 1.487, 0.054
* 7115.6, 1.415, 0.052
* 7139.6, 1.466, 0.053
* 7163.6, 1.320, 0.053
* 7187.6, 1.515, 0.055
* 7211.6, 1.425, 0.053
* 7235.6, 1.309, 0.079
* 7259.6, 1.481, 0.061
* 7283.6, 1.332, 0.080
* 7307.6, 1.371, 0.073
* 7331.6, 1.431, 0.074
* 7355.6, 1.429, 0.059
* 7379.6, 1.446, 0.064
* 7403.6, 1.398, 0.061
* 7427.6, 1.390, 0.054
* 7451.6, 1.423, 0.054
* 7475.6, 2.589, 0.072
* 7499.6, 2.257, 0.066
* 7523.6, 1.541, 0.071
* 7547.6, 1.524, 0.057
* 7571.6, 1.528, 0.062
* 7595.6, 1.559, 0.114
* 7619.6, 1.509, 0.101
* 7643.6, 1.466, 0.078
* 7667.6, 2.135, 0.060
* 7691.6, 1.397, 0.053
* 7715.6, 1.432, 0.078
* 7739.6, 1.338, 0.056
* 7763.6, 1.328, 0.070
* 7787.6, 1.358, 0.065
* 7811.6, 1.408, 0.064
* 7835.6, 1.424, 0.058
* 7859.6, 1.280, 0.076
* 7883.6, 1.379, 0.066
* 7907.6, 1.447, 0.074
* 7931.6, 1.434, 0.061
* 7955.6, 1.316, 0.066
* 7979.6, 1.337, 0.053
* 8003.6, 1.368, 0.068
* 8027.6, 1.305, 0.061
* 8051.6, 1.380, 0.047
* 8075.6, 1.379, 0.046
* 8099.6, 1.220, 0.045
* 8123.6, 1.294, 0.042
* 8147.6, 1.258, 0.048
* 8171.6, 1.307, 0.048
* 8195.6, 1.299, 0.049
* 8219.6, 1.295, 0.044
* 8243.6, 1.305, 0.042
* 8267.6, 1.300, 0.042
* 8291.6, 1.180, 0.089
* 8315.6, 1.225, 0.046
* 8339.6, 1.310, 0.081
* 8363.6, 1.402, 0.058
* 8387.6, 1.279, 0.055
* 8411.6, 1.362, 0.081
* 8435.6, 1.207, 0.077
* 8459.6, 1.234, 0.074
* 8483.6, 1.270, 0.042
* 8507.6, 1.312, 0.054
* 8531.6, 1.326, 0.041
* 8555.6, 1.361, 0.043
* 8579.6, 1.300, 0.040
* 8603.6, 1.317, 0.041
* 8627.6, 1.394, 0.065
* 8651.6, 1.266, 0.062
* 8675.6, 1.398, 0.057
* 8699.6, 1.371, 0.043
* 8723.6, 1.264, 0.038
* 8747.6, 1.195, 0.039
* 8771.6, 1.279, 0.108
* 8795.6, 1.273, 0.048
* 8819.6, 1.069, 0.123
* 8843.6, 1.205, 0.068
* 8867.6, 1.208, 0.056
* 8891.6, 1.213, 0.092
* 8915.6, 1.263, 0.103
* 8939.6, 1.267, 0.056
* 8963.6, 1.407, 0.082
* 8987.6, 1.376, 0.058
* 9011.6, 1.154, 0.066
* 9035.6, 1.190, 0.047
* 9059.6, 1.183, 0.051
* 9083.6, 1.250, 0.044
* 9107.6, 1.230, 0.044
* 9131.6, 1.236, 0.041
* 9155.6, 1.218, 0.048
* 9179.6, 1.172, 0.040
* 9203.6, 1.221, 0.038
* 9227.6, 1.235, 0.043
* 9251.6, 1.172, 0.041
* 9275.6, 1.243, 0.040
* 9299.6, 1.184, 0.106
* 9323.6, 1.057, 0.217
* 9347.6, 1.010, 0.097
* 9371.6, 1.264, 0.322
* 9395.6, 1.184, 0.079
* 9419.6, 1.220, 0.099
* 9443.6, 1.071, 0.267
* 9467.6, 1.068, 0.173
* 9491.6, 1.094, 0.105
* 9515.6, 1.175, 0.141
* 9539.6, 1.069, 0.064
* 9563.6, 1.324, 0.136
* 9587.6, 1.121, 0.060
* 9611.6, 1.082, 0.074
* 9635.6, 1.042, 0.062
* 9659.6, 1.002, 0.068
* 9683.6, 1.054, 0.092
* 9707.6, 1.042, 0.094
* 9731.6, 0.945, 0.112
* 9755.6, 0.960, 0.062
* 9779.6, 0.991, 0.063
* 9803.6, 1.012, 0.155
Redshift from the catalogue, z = 0.14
